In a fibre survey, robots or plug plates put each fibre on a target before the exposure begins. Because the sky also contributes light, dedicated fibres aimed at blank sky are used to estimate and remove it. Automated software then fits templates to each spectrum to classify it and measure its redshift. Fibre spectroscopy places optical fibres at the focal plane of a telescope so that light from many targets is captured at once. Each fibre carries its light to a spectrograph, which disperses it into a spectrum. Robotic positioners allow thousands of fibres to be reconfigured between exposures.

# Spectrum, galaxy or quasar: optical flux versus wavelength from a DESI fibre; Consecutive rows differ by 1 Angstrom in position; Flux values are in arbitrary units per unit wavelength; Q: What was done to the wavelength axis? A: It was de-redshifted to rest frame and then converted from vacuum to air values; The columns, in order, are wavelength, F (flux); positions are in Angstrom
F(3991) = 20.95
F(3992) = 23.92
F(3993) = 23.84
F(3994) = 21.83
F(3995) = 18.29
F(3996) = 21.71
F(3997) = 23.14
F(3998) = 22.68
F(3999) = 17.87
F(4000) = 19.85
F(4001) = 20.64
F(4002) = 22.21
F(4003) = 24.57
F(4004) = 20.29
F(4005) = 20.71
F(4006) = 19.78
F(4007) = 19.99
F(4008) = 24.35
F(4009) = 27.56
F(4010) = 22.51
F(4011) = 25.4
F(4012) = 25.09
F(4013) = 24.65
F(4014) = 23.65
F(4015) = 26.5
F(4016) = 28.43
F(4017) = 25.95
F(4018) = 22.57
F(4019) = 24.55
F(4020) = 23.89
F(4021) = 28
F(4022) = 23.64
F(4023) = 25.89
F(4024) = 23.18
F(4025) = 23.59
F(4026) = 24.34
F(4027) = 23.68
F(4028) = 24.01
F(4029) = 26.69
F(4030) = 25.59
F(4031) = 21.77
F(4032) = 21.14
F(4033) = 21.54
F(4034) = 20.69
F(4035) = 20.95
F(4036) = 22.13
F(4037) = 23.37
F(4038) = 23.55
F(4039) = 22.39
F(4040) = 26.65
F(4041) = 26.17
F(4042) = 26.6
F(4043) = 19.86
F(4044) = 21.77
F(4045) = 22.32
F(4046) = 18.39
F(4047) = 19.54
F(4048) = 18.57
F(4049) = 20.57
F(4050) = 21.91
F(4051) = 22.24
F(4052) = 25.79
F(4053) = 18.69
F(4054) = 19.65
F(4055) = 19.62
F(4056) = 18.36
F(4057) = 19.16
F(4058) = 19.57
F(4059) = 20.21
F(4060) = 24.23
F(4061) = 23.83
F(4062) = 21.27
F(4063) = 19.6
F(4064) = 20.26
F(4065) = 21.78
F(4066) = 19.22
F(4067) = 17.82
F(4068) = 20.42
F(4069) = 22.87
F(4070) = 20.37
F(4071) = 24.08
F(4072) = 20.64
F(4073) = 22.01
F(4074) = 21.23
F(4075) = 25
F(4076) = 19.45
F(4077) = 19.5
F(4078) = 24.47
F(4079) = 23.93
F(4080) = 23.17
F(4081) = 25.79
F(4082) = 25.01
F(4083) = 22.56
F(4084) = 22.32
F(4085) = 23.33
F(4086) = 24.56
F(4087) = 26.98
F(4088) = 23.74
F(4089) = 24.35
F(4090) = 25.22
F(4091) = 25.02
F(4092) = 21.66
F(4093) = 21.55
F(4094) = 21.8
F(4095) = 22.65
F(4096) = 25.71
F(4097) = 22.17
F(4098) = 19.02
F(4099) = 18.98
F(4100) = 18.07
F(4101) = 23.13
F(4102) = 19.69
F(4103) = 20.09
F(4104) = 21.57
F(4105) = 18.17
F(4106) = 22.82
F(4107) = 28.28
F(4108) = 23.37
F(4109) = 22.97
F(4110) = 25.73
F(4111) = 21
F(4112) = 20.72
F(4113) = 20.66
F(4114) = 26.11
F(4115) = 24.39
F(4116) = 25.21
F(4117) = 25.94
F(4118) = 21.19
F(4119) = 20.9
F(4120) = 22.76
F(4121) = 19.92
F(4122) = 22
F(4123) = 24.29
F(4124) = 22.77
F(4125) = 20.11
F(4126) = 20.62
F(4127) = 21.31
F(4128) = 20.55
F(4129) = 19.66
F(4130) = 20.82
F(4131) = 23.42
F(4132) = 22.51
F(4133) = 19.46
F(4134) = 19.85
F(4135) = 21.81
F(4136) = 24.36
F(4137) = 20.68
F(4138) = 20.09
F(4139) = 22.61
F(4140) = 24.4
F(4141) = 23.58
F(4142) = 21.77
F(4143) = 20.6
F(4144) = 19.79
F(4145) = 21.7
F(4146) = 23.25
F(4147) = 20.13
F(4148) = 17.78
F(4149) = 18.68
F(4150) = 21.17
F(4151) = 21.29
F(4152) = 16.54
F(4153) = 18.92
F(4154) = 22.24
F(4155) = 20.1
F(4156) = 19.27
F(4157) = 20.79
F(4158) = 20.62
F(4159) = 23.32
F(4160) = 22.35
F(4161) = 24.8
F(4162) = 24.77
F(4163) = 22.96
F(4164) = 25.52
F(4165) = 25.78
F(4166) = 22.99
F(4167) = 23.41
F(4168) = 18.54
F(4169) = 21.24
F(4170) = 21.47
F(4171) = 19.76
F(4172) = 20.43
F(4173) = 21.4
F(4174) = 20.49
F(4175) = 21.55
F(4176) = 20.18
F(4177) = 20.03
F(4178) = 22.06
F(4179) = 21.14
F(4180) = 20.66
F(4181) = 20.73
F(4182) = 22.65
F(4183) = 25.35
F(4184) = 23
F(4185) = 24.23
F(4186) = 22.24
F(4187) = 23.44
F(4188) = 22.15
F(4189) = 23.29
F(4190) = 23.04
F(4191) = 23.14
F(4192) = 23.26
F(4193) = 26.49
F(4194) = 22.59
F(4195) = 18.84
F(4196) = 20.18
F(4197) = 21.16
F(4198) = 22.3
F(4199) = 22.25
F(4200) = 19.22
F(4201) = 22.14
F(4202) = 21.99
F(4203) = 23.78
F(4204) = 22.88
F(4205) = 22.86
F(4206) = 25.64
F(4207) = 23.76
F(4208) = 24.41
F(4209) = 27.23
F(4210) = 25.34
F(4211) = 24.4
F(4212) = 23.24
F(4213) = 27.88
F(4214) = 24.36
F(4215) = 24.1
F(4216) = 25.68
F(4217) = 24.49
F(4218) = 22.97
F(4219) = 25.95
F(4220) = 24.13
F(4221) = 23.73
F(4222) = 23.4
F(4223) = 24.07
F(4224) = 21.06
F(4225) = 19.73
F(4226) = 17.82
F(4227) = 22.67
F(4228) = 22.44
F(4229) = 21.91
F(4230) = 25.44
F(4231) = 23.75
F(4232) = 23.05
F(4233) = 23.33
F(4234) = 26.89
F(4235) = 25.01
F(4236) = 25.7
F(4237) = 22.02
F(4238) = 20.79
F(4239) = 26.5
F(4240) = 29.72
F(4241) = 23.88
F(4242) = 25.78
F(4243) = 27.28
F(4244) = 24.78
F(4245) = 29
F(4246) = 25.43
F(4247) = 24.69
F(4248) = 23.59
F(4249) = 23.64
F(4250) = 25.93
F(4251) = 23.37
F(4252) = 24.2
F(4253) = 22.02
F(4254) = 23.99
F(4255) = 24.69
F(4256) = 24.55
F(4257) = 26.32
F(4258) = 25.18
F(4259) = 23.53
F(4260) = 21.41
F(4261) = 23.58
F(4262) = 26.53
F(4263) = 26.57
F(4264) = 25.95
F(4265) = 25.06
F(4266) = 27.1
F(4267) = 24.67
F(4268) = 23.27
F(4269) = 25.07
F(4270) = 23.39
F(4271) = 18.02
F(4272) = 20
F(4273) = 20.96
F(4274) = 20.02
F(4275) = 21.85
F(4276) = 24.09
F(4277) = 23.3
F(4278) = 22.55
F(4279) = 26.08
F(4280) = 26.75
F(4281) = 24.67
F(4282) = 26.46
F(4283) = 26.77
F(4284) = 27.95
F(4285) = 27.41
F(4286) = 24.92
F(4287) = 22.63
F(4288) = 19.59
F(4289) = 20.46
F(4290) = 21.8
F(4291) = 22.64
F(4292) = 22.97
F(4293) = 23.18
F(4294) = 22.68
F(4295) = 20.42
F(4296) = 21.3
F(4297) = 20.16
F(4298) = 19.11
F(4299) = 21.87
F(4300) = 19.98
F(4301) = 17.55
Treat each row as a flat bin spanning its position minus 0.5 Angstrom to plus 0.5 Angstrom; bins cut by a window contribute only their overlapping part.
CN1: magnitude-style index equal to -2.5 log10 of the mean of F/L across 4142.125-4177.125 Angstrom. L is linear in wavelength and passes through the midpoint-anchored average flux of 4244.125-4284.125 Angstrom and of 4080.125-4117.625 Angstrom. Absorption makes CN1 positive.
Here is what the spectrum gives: 0.11 mag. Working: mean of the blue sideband 23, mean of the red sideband 24.3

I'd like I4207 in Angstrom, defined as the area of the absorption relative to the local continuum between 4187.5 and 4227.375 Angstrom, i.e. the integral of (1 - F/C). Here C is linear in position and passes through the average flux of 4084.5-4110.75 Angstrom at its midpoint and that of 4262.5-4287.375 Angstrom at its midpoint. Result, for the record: 0.8 Angstrom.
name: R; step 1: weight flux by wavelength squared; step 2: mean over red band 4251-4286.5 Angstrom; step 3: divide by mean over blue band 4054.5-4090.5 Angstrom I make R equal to 1.20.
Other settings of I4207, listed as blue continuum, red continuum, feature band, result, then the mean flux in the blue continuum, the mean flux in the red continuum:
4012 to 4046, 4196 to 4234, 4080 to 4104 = 1.0 Angstrom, 23.9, 23.4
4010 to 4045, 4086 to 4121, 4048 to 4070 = 2.5 Angstrom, 24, 22.7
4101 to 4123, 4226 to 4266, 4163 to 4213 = 2.4 Angstrom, 22.6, 24.6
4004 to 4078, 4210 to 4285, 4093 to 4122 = 1.0 Angstrom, 22.5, 24.2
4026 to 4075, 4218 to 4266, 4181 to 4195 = 0.2 Angstrom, 21.8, 24.3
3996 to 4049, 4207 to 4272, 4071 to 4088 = 0.2 Angstrom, 23.1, 24.3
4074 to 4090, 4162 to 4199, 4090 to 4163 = 3.7 Angstrom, 23.6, 22.2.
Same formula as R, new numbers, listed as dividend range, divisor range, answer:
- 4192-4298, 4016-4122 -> 1.15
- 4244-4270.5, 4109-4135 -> 1.19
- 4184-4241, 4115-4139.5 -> 1.12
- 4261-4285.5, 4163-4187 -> 1.16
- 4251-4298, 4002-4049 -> 1.14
